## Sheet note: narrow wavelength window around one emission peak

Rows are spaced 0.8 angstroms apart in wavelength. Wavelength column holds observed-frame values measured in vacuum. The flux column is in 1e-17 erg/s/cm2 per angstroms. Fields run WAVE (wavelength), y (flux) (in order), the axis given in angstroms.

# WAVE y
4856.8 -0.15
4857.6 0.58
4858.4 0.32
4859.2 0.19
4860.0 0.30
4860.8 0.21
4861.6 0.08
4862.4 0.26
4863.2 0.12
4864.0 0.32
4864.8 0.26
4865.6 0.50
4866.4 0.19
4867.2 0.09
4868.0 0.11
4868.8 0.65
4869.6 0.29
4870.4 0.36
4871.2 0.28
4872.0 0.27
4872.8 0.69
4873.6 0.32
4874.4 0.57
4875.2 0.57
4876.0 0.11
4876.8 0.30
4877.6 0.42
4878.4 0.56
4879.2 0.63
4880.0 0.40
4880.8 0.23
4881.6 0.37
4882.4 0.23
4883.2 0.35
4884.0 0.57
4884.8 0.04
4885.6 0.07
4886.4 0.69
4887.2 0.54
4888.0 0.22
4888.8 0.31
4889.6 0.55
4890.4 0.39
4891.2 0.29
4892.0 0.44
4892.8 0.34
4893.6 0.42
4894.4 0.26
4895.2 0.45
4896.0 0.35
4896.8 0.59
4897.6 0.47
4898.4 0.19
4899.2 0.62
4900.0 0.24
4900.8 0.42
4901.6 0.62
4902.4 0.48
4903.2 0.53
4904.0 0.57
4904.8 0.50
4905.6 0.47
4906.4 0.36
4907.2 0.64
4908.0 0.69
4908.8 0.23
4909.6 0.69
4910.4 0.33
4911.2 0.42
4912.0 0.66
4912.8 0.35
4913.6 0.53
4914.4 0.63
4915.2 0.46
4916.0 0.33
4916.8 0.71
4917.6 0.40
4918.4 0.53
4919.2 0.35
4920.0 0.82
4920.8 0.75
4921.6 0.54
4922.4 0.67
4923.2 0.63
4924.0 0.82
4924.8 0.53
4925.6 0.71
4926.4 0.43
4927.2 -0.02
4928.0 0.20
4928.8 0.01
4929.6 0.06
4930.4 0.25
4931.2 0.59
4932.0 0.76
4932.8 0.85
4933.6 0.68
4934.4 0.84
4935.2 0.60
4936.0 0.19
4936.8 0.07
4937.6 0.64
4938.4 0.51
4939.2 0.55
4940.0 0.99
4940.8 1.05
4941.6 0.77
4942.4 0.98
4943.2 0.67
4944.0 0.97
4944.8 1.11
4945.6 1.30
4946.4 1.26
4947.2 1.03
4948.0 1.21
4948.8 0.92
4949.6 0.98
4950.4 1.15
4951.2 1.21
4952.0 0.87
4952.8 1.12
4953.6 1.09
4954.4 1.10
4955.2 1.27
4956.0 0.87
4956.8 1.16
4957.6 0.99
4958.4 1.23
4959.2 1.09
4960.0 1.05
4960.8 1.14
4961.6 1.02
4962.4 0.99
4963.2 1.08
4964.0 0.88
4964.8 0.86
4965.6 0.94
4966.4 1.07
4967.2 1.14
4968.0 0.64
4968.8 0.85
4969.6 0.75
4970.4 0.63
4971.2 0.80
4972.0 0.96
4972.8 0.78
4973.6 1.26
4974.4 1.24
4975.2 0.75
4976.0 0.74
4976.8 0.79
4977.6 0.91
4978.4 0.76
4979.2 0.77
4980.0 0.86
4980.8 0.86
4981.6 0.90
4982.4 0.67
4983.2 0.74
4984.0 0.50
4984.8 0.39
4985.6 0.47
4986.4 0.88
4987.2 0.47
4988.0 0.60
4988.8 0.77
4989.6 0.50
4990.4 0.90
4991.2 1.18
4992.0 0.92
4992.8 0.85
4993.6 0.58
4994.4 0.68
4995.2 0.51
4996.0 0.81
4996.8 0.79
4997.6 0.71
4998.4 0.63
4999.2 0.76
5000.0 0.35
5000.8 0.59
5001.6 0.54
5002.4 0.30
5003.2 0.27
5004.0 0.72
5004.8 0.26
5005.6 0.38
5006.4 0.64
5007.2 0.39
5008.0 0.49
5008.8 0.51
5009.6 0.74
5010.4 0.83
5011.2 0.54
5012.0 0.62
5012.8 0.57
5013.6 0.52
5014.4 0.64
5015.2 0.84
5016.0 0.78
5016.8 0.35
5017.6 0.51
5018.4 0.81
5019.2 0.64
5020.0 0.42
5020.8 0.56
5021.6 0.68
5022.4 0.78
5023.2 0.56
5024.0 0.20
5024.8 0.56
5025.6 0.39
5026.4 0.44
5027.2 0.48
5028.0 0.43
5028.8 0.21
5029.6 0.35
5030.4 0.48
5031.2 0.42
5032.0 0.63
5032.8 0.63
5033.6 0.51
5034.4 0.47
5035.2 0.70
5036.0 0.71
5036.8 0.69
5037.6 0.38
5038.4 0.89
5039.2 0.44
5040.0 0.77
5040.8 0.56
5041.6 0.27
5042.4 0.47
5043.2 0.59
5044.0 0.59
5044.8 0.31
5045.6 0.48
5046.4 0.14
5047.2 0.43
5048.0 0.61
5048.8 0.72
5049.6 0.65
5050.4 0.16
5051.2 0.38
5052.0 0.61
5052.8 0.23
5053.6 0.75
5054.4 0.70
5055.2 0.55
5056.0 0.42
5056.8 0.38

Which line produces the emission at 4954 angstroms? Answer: C IV 1549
